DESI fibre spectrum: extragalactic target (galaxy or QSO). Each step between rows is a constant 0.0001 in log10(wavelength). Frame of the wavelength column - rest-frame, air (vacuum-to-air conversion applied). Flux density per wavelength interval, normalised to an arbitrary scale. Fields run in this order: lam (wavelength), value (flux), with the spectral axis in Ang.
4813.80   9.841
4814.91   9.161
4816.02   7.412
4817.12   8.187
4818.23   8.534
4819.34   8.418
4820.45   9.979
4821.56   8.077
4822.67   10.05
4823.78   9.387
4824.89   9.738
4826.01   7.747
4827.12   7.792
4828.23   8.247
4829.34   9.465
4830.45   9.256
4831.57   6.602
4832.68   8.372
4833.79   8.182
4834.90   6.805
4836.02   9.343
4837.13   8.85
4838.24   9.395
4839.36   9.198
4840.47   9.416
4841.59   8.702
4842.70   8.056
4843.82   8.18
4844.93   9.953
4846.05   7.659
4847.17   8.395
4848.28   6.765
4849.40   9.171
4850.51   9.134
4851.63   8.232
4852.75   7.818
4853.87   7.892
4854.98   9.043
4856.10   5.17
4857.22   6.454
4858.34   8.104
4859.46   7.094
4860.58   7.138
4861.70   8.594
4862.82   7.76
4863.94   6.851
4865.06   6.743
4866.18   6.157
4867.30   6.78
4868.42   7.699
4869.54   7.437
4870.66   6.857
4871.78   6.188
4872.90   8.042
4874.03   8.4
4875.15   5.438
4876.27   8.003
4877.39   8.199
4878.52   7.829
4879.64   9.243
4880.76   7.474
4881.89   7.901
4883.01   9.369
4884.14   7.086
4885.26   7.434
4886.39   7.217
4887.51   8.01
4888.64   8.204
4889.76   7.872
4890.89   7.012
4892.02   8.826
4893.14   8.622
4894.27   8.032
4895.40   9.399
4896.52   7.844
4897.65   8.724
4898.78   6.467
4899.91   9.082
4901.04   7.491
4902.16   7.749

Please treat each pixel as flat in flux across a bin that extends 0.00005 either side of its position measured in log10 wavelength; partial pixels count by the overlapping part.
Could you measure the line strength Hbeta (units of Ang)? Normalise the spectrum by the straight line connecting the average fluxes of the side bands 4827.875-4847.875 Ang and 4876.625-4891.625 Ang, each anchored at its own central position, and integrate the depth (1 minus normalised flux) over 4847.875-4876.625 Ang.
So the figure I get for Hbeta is 2.8 Ang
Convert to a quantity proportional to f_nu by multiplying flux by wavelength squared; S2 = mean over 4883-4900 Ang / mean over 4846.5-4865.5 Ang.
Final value 1.1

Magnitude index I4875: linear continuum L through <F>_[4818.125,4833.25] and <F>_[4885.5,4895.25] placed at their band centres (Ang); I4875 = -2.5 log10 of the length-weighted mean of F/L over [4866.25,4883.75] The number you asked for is 0.08 mag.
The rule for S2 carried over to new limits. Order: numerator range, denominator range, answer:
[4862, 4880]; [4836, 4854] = 0.86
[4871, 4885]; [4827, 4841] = 0.92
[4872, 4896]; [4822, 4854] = 0.95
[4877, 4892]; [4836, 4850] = 0.93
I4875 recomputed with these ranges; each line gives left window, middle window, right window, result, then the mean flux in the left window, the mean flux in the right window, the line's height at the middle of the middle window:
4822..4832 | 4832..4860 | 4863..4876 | -0.03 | 8.71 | 7.01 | 7.95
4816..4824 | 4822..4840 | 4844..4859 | -0.02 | 8.83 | 7.98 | 8.53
